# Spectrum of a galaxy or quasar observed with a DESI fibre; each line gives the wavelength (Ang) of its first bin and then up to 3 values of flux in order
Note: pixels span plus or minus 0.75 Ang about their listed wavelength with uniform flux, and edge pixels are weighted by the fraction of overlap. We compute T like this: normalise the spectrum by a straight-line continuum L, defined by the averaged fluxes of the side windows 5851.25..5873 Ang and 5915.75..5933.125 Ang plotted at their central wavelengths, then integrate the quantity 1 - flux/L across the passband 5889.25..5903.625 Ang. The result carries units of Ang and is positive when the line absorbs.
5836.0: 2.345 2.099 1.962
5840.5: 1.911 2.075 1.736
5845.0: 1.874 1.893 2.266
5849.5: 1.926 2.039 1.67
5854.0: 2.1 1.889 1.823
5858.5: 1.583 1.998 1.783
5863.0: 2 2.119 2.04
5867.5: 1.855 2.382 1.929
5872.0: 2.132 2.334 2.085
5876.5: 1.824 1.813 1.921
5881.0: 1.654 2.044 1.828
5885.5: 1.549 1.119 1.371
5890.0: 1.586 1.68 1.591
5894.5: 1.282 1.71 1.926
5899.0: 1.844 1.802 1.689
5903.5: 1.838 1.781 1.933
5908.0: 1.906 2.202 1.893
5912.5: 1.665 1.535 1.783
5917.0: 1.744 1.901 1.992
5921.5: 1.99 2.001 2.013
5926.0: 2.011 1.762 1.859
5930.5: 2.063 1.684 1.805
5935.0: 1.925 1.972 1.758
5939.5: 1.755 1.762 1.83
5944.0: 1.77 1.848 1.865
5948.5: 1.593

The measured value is 1.79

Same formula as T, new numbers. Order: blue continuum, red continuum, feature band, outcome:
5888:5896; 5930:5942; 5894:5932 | -3.9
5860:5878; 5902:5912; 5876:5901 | 3.7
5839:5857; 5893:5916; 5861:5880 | -1.5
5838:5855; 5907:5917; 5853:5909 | 1.6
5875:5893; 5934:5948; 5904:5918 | -0.6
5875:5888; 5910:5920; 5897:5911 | -0.9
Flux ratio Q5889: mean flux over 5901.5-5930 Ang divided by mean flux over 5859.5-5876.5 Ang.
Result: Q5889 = 0.91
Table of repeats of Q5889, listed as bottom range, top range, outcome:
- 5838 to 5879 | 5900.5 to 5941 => 0.95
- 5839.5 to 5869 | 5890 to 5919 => 0.91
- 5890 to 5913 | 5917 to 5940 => 1.07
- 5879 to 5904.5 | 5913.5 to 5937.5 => 1.12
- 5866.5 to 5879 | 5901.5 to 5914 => 0.90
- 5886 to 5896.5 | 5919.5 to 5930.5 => 1.33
